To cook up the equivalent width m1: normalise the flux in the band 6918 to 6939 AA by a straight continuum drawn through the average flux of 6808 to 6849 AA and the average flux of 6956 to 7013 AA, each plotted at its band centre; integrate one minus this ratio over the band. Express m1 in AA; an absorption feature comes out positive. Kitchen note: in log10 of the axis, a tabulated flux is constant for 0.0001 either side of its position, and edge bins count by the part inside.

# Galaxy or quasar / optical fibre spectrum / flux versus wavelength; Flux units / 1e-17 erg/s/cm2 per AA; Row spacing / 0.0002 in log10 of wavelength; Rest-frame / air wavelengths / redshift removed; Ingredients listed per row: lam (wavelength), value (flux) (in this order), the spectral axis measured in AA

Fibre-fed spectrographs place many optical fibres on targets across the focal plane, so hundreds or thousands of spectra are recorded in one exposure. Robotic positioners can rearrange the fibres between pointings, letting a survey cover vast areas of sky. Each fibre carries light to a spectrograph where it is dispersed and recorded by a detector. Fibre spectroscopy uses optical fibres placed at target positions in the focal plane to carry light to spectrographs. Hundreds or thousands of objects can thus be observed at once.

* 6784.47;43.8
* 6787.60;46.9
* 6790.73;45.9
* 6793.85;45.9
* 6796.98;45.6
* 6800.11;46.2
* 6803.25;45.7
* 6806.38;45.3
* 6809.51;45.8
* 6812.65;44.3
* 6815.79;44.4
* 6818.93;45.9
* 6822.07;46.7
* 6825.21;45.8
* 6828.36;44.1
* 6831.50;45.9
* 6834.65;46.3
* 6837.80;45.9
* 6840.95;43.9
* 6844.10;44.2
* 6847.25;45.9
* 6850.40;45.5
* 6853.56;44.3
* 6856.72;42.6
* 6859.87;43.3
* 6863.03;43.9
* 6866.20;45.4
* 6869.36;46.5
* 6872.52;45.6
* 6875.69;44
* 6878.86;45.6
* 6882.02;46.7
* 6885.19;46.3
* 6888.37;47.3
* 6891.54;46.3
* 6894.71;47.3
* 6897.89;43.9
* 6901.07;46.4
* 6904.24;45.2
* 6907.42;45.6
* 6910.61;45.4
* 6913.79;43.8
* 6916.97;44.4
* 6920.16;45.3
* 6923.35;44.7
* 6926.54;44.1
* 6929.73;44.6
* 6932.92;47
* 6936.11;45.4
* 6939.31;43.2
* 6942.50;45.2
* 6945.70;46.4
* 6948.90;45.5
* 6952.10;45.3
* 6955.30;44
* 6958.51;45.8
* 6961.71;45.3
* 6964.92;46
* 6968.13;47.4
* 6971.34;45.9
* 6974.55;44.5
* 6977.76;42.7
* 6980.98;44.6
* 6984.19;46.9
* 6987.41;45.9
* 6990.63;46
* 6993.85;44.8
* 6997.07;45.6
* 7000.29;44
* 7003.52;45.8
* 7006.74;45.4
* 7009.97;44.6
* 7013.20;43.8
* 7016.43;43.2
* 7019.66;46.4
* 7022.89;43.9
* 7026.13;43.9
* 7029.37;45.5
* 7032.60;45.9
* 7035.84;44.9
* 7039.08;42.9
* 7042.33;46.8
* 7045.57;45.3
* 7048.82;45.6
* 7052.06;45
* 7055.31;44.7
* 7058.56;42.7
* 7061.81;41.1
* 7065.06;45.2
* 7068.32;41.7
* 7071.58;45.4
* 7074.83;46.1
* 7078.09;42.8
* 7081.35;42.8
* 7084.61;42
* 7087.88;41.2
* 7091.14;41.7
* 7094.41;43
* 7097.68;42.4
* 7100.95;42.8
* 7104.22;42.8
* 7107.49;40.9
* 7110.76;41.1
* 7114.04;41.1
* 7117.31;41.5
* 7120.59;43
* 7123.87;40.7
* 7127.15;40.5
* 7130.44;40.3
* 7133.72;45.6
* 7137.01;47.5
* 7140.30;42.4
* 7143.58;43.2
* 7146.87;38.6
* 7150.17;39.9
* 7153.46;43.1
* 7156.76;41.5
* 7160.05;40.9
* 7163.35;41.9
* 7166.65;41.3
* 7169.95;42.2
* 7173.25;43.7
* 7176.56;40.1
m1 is 0.12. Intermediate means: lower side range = 45.3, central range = 45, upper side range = 45.3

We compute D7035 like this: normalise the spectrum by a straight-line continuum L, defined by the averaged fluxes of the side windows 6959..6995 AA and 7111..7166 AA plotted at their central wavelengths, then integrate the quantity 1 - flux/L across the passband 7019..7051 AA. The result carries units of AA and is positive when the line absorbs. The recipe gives -0.6 AA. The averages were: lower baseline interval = 45.5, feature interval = 45.1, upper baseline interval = 41.9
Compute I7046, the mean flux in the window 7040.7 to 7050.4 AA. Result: 45.9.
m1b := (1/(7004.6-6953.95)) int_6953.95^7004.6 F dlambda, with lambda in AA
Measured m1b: 45.3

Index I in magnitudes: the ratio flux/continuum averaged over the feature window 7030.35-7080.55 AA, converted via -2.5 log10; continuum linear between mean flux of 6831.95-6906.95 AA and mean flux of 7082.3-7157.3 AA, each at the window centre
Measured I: -0.04 mag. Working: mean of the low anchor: 45.3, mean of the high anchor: 42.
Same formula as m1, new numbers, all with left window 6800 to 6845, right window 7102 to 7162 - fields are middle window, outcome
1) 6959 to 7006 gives -2.0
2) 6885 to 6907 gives -0.8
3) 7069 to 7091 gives -0.4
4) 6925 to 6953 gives -0.7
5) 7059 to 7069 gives 0.0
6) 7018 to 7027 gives -0.3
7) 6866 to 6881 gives -0.2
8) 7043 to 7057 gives -0.8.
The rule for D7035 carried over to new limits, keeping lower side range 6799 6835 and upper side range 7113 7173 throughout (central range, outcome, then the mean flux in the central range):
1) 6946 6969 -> -0.8 AA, 45.6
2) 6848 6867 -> 0.4 AA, 44.2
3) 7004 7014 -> -0.3 AA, 44.8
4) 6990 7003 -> -0.5 AA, 45.1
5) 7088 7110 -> 0.2 AA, 42.2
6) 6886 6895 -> -0.4 AA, 46.9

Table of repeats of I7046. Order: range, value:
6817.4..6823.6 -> 46.3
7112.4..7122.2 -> 41.9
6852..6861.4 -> 43.4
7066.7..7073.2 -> 43.5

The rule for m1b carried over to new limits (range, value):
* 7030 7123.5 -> 43.3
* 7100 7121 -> 41.8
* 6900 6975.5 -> 45.3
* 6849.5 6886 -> 44.9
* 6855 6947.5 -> 45.2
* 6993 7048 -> 44.9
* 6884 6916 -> 45.7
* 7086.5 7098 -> 42.1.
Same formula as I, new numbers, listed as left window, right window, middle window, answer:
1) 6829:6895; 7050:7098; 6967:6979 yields -0.022 mag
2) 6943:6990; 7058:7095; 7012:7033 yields -0.010 mag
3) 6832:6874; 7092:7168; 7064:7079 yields -0.041 mag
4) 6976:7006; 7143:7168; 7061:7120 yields 0.005 mag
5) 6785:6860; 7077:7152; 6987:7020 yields -0.041 mag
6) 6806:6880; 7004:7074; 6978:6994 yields -0.019 mag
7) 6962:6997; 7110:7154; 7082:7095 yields 0.027 mag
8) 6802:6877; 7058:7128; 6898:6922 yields -0.018 mag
